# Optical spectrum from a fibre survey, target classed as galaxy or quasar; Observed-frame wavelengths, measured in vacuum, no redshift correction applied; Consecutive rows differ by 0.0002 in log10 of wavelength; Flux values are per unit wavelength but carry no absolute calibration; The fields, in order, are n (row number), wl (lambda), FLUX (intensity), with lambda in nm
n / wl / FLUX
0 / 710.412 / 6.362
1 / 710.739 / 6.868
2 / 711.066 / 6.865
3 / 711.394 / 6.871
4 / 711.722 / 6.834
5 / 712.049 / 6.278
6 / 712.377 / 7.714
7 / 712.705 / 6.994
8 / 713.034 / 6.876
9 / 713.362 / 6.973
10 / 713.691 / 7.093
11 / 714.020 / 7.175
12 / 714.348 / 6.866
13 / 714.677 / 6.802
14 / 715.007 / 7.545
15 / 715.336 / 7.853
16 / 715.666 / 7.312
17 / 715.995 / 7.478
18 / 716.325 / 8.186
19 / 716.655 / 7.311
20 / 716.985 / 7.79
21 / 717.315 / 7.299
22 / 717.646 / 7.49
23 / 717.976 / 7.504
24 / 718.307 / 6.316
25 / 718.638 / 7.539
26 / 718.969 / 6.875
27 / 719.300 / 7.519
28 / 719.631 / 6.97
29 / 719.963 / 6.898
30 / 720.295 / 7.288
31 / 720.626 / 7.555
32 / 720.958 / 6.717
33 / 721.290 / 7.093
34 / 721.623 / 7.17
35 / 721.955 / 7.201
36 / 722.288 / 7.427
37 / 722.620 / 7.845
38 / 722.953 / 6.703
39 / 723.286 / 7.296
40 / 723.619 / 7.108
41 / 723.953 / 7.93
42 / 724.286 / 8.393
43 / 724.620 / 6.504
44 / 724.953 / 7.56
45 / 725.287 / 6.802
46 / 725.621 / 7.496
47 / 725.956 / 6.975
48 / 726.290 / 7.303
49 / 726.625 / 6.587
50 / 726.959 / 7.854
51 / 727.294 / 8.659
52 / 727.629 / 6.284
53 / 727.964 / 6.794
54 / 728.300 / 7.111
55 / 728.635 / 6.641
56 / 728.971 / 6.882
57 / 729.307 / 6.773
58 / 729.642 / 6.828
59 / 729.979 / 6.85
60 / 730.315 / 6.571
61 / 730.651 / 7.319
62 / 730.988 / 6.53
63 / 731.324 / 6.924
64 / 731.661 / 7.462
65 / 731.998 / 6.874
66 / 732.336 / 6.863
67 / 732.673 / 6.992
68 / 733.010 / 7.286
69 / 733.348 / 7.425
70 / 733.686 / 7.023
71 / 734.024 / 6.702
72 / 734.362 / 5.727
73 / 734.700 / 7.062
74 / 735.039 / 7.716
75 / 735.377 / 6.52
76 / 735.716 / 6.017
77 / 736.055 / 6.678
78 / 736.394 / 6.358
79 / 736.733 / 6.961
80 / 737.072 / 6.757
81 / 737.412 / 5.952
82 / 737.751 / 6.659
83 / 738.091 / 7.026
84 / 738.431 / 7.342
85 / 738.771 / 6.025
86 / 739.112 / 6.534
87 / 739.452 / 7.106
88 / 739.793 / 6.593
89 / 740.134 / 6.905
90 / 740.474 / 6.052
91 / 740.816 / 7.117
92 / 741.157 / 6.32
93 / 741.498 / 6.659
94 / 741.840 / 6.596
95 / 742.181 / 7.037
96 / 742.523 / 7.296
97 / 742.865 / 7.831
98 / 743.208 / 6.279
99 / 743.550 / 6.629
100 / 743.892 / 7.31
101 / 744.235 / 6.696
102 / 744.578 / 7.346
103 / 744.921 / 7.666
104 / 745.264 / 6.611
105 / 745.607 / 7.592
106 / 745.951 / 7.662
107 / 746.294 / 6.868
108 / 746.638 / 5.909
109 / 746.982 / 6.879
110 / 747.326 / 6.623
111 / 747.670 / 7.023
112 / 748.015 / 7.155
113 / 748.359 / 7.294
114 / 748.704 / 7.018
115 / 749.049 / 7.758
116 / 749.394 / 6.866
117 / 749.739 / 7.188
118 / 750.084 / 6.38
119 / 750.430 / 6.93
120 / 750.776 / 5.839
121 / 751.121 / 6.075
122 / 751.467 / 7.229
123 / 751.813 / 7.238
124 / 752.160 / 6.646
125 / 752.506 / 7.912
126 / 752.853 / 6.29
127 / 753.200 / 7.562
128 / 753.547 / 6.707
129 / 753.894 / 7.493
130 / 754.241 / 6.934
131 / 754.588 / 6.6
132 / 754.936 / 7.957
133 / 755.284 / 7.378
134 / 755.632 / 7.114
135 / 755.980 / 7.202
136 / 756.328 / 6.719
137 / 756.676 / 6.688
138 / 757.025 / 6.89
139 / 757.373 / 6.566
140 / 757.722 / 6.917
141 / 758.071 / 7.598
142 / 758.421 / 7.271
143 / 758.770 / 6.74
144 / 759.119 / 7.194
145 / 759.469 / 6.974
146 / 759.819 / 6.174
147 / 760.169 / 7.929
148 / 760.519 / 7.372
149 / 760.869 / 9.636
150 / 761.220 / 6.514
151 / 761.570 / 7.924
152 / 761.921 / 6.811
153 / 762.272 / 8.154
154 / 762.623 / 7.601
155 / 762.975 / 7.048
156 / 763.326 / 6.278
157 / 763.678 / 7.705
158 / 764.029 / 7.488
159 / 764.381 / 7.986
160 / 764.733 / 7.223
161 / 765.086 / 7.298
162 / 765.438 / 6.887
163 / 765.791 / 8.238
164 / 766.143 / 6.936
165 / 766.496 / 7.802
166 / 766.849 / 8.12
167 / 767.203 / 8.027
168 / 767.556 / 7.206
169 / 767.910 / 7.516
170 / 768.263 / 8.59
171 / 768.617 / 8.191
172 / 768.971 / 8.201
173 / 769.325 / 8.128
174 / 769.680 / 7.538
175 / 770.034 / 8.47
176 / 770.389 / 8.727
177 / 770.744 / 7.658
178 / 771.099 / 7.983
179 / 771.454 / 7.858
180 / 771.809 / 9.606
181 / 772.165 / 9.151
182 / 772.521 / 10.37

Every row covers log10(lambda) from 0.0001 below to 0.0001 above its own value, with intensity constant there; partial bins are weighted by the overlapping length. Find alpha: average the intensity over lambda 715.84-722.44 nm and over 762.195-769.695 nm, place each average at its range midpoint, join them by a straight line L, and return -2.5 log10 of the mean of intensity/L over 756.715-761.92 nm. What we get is 0.05 mag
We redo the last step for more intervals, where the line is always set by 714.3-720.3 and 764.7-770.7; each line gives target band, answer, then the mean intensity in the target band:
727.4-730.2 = 0.096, 6.81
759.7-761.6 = 0.022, 7.61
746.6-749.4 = 0.094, 7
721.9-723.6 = 0.013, 7.29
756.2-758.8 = 0.118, 6.94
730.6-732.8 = 0.073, 6.98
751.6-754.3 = 0.085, 7.11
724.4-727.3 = 0.023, 7.25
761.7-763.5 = 0.086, 7.2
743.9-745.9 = 0.056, 7.22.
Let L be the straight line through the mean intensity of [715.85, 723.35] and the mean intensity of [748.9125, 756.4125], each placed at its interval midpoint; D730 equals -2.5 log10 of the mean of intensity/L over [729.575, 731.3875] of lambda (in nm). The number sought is 0.06 mag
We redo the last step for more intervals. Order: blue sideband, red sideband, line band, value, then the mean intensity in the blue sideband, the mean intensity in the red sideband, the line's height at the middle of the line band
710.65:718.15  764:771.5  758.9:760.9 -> 0.05 mag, 7.22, 7.83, 7.74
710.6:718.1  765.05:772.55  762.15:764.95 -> 0.08 mag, 7.22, 8.09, 8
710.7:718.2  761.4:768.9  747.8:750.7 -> 0.07 mag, 7.22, 7.58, 7.47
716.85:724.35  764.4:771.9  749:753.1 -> 0.12 mag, 7.28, 7.9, 7.68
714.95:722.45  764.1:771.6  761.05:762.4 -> 0.06 mag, 7.31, 7.83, 7.77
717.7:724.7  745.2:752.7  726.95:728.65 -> -0.01 mag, 7.24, 6.94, 7.17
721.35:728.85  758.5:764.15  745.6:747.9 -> 0.06 mag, 7.25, 7.35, 7.31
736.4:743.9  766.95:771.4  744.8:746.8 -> -0.01 mag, 6.75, 8.02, 7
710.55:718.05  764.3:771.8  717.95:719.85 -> 0.03 mag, 7.21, 7.88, 7.27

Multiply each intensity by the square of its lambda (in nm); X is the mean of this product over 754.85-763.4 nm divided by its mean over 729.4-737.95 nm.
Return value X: 1.1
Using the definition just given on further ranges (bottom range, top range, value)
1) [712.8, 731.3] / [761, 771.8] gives 1.21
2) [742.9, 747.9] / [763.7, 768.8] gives 1.17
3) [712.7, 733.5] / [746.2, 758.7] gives 1.05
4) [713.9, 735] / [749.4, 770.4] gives 1.13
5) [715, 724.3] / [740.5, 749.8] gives 1.02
